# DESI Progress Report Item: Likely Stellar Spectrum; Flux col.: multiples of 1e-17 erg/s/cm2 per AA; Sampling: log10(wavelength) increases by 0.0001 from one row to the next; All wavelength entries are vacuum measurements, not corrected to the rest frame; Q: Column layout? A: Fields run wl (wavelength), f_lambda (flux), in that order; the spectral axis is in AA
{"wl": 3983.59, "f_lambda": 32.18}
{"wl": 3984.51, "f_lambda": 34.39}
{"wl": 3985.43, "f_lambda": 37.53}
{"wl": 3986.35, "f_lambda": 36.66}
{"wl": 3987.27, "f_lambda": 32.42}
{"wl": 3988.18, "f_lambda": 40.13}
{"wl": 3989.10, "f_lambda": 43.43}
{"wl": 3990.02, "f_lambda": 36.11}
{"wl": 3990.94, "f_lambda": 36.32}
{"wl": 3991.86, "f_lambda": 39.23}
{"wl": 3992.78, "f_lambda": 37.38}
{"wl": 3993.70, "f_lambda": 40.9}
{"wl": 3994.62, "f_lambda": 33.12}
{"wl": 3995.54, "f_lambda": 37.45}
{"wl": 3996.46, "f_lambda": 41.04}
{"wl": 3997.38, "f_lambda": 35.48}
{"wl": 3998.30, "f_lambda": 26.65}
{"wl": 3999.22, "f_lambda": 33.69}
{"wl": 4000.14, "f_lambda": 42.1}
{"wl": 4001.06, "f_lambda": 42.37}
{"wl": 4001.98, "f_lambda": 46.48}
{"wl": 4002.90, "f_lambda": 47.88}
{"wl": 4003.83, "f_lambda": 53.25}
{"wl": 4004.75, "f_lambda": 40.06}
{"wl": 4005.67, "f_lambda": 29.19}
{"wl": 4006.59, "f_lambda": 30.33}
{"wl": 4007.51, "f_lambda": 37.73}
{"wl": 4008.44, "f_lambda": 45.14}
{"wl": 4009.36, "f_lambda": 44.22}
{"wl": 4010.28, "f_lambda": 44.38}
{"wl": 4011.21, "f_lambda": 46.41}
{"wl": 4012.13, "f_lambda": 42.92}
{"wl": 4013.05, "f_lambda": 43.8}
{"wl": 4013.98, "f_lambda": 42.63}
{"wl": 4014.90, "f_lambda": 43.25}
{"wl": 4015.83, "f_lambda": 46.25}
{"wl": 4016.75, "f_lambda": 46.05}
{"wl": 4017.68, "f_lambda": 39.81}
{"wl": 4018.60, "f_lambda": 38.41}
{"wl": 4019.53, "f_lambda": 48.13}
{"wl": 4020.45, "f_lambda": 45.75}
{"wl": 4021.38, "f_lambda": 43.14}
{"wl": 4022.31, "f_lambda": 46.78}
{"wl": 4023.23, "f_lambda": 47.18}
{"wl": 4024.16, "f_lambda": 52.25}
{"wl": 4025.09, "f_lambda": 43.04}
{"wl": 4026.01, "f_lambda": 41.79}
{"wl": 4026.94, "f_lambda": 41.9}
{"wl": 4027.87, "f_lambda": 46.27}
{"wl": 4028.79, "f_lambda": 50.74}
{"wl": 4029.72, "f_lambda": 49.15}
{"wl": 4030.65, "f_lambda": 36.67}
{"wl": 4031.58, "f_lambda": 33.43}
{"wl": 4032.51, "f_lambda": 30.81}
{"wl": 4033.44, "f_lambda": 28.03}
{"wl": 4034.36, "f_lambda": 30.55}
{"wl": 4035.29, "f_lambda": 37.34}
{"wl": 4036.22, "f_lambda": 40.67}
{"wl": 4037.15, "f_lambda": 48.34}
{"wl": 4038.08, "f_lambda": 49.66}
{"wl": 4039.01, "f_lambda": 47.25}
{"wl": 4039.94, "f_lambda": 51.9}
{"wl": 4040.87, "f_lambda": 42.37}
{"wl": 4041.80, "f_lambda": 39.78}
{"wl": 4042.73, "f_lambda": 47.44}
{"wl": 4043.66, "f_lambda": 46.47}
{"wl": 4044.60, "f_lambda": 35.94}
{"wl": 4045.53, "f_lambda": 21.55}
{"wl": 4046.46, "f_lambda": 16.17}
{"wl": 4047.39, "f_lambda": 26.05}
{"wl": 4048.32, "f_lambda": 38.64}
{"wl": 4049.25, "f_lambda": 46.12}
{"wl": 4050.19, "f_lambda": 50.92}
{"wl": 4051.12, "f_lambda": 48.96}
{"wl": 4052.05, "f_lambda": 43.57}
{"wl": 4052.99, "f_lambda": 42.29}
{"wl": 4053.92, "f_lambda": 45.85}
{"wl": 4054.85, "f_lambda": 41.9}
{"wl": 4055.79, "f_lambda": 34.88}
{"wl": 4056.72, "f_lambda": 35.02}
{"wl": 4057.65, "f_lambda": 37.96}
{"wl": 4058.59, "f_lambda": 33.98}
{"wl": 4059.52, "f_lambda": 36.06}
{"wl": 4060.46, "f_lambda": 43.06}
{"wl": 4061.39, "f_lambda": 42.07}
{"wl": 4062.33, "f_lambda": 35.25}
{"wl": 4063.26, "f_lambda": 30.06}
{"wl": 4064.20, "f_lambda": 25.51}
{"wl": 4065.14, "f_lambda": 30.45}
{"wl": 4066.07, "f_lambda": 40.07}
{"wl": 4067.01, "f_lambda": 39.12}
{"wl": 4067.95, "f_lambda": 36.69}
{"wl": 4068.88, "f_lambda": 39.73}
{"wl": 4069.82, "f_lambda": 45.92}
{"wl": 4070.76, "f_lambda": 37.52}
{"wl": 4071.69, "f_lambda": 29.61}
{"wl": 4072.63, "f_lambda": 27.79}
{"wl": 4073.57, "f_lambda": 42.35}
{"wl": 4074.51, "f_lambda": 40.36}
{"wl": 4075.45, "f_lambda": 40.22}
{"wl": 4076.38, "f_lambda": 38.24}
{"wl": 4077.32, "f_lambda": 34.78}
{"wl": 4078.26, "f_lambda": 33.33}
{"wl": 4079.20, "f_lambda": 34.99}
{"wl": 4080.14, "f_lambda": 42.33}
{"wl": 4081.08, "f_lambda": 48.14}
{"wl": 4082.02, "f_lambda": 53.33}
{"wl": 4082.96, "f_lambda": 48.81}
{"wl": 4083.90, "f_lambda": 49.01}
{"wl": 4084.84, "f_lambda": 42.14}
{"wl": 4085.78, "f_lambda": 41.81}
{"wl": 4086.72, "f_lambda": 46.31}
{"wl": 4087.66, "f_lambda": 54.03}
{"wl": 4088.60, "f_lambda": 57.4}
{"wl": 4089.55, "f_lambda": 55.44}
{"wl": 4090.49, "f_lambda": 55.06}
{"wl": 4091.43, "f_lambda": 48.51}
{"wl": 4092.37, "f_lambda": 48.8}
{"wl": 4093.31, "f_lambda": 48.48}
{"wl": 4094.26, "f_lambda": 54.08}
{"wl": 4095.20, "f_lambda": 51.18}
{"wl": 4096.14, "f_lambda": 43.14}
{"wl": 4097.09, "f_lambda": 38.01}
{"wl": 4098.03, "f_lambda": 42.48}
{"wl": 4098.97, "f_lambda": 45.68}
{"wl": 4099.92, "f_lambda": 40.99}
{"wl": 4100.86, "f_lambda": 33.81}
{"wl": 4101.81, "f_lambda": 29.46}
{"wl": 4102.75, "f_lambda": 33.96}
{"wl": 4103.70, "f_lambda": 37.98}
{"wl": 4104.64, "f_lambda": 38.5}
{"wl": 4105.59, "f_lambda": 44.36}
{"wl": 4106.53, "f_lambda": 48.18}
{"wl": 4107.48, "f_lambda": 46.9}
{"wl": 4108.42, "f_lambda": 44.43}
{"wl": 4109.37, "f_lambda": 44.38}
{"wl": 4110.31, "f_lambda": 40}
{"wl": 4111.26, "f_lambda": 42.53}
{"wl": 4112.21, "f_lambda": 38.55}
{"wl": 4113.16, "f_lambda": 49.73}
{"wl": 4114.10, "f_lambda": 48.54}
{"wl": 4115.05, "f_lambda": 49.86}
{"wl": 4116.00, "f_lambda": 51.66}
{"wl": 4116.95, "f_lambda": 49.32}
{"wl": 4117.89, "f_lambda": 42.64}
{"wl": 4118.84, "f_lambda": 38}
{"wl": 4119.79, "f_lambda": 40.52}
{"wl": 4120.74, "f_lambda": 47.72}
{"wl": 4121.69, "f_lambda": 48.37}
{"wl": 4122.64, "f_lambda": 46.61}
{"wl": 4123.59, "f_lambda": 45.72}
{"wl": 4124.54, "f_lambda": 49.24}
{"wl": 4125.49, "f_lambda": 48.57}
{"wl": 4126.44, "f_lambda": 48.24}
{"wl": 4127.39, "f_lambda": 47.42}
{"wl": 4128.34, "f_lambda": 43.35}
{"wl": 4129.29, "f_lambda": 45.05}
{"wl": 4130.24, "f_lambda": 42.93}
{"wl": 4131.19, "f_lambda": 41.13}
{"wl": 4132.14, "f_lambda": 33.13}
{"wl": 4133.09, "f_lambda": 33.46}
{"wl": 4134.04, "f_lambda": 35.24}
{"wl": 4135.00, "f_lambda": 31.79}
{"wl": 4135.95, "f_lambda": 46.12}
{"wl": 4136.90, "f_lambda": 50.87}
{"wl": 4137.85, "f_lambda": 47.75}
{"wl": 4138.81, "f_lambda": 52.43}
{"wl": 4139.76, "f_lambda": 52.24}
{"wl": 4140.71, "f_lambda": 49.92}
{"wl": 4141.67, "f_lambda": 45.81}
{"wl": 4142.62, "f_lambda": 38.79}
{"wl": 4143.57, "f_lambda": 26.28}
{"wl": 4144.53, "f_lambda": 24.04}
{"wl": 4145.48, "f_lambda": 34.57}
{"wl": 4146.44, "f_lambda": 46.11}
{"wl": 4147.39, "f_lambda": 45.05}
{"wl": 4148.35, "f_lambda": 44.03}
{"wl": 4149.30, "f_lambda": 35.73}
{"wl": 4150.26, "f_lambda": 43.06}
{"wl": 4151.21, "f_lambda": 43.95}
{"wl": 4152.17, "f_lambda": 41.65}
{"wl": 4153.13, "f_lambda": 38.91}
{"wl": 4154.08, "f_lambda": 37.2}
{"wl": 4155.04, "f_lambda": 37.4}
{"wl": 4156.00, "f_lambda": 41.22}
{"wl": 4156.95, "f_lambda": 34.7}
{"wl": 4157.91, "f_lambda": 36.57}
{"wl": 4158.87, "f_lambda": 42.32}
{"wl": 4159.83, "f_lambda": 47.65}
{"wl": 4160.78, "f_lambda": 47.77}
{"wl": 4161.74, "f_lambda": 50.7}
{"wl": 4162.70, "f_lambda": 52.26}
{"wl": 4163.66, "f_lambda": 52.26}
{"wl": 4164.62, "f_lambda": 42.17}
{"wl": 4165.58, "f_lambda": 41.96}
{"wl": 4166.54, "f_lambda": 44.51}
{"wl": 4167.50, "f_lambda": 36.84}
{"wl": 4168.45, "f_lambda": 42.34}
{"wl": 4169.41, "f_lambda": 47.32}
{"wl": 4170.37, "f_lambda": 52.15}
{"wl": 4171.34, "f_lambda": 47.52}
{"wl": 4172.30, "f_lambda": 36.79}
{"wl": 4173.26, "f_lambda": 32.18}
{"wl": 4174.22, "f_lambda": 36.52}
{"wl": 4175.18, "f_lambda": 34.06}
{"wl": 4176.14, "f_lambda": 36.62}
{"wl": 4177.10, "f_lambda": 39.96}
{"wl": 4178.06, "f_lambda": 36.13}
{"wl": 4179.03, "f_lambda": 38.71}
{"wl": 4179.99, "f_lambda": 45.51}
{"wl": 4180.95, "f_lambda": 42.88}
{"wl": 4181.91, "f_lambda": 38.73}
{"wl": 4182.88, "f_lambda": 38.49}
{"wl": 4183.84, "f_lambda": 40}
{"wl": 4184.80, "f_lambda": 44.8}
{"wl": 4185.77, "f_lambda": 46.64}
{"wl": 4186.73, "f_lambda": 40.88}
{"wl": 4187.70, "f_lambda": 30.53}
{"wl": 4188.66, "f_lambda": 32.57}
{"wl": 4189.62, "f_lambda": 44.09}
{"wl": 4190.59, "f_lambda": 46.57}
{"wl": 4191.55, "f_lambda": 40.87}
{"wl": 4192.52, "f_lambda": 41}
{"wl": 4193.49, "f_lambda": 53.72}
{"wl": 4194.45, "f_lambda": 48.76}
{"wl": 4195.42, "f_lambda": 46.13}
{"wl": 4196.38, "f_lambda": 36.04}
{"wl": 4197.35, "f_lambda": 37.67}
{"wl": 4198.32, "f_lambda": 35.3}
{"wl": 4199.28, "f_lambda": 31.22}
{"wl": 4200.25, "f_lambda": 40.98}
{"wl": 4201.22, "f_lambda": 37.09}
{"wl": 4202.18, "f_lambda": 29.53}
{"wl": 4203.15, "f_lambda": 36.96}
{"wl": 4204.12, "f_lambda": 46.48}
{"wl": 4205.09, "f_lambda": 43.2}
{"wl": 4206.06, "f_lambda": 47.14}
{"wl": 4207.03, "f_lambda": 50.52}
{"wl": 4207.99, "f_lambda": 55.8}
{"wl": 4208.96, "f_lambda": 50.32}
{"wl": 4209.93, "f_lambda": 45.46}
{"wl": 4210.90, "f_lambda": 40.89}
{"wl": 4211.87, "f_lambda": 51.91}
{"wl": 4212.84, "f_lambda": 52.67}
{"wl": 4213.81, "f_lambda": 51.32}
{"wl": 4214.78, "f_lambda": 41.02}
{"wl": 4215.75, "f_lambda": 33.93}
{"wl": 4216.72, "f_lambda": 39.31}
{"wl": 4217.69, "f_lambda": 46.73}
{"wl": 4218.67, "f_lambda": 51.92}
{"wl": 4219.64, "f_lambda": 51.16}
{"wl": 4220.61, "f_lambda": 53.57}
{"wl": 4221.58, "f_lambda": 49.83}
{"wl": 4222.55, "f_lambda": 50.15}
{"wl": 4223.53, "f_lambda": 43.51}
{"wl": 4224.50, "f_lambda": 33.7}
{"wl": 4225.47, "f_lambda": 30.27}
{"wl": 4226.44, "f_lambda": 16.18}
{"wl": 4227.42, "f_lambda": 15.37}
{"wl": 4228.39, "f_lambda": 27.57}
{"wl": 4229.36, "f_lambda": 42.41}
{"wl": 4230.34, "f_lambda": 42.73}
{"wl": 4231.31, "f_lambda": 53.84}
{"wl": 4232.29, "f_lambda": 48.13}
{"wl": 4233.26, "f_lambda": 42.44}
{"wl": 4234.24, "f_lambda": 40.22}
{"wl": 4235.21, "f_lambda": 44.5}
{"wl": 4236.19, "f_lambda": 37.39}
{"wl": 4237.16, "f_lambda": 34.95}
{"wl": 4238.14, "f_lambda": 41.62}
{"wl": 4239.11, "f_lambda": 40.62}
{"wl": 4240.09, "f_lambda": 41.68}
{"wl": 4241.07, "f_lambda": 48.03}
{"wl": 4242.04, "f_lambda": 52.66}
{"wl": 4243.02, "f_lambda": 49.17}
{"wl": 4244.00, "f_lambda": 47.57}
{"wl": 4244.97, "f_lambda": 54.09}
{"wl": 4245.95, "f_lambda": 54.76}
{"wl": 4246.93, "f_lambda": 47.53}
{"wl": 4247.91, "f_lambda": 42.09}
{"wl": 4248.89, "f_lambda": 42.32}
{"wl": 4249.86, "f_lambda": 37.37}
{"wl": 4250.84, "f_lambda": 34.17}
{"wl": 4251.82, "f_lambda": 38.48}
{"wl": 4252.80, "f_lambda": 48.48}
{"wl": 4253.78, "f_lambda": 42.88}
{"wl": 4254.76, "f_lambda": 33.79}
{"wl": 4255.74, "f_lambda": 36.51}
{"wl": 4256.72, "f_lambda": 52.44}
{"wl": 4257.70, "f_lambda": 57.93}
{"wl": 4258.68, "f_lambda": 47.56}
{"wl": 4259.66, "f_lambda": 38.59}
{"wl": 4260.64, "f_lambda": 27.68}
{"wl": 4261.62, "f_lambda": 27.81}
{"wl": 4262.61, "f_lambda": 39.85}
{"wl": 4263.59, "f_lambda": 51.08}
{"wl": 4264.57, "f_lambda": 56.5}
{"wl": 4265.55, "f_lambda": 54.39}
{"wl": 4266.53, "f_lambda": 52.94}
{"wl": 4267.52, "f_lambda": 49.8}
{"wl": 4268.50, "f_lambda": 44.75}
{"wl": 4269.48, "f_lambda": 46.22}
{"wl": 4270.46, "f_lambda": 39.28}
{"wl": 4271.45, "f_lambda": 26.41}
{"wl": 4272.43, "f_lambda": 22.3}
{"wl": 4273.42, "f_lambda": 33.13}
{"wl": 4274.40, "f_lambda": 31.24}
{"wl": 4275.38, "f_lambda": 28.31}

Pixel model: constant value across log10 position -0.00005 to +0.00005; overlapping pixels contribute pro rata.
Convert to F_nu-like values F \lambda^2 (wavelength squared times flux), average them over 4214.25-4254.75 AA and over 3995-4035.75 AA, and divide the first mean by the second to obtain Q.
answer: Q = 1.14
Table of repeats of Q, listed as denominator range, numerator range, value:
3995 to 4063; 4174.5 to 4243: 1.12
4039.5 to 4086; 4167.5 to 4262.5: 1.16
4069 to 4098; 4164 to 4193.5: 0.97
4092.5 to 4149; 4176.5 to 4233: 1.01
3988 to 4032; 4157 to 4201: 1.08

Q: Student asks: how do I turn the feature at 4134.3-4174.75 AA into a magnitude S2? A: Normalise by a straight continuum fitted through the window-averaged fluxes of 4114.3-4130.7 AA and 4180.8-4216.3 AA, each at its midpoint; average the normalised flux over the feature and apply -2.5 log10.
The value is 0.06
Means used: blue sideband 46.2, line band 42.3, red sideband 42.5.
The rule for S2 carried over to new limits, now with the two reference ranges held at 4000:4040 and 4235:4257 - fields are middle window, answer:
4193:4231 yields 0.03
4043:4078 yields 0.15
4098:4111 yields 0.06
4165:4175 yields 0.04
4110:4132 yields -0.05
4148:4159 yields 0.09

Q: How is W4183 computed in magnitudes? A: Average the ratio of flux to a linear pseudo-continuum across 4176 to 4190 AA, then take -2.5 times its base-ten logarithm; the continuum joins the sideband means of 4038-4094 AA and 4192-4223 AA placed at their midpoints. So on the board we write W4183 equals 0.11 mag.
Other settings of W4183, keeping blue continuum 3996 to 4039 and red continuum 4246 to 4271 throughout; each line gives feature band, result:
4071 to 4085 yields 0.05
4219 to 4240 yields 0.09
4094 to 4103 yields 0.03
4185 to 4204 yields 0.08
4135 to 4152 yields 0.01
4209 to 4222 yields -0.09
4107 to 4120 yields -0.06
